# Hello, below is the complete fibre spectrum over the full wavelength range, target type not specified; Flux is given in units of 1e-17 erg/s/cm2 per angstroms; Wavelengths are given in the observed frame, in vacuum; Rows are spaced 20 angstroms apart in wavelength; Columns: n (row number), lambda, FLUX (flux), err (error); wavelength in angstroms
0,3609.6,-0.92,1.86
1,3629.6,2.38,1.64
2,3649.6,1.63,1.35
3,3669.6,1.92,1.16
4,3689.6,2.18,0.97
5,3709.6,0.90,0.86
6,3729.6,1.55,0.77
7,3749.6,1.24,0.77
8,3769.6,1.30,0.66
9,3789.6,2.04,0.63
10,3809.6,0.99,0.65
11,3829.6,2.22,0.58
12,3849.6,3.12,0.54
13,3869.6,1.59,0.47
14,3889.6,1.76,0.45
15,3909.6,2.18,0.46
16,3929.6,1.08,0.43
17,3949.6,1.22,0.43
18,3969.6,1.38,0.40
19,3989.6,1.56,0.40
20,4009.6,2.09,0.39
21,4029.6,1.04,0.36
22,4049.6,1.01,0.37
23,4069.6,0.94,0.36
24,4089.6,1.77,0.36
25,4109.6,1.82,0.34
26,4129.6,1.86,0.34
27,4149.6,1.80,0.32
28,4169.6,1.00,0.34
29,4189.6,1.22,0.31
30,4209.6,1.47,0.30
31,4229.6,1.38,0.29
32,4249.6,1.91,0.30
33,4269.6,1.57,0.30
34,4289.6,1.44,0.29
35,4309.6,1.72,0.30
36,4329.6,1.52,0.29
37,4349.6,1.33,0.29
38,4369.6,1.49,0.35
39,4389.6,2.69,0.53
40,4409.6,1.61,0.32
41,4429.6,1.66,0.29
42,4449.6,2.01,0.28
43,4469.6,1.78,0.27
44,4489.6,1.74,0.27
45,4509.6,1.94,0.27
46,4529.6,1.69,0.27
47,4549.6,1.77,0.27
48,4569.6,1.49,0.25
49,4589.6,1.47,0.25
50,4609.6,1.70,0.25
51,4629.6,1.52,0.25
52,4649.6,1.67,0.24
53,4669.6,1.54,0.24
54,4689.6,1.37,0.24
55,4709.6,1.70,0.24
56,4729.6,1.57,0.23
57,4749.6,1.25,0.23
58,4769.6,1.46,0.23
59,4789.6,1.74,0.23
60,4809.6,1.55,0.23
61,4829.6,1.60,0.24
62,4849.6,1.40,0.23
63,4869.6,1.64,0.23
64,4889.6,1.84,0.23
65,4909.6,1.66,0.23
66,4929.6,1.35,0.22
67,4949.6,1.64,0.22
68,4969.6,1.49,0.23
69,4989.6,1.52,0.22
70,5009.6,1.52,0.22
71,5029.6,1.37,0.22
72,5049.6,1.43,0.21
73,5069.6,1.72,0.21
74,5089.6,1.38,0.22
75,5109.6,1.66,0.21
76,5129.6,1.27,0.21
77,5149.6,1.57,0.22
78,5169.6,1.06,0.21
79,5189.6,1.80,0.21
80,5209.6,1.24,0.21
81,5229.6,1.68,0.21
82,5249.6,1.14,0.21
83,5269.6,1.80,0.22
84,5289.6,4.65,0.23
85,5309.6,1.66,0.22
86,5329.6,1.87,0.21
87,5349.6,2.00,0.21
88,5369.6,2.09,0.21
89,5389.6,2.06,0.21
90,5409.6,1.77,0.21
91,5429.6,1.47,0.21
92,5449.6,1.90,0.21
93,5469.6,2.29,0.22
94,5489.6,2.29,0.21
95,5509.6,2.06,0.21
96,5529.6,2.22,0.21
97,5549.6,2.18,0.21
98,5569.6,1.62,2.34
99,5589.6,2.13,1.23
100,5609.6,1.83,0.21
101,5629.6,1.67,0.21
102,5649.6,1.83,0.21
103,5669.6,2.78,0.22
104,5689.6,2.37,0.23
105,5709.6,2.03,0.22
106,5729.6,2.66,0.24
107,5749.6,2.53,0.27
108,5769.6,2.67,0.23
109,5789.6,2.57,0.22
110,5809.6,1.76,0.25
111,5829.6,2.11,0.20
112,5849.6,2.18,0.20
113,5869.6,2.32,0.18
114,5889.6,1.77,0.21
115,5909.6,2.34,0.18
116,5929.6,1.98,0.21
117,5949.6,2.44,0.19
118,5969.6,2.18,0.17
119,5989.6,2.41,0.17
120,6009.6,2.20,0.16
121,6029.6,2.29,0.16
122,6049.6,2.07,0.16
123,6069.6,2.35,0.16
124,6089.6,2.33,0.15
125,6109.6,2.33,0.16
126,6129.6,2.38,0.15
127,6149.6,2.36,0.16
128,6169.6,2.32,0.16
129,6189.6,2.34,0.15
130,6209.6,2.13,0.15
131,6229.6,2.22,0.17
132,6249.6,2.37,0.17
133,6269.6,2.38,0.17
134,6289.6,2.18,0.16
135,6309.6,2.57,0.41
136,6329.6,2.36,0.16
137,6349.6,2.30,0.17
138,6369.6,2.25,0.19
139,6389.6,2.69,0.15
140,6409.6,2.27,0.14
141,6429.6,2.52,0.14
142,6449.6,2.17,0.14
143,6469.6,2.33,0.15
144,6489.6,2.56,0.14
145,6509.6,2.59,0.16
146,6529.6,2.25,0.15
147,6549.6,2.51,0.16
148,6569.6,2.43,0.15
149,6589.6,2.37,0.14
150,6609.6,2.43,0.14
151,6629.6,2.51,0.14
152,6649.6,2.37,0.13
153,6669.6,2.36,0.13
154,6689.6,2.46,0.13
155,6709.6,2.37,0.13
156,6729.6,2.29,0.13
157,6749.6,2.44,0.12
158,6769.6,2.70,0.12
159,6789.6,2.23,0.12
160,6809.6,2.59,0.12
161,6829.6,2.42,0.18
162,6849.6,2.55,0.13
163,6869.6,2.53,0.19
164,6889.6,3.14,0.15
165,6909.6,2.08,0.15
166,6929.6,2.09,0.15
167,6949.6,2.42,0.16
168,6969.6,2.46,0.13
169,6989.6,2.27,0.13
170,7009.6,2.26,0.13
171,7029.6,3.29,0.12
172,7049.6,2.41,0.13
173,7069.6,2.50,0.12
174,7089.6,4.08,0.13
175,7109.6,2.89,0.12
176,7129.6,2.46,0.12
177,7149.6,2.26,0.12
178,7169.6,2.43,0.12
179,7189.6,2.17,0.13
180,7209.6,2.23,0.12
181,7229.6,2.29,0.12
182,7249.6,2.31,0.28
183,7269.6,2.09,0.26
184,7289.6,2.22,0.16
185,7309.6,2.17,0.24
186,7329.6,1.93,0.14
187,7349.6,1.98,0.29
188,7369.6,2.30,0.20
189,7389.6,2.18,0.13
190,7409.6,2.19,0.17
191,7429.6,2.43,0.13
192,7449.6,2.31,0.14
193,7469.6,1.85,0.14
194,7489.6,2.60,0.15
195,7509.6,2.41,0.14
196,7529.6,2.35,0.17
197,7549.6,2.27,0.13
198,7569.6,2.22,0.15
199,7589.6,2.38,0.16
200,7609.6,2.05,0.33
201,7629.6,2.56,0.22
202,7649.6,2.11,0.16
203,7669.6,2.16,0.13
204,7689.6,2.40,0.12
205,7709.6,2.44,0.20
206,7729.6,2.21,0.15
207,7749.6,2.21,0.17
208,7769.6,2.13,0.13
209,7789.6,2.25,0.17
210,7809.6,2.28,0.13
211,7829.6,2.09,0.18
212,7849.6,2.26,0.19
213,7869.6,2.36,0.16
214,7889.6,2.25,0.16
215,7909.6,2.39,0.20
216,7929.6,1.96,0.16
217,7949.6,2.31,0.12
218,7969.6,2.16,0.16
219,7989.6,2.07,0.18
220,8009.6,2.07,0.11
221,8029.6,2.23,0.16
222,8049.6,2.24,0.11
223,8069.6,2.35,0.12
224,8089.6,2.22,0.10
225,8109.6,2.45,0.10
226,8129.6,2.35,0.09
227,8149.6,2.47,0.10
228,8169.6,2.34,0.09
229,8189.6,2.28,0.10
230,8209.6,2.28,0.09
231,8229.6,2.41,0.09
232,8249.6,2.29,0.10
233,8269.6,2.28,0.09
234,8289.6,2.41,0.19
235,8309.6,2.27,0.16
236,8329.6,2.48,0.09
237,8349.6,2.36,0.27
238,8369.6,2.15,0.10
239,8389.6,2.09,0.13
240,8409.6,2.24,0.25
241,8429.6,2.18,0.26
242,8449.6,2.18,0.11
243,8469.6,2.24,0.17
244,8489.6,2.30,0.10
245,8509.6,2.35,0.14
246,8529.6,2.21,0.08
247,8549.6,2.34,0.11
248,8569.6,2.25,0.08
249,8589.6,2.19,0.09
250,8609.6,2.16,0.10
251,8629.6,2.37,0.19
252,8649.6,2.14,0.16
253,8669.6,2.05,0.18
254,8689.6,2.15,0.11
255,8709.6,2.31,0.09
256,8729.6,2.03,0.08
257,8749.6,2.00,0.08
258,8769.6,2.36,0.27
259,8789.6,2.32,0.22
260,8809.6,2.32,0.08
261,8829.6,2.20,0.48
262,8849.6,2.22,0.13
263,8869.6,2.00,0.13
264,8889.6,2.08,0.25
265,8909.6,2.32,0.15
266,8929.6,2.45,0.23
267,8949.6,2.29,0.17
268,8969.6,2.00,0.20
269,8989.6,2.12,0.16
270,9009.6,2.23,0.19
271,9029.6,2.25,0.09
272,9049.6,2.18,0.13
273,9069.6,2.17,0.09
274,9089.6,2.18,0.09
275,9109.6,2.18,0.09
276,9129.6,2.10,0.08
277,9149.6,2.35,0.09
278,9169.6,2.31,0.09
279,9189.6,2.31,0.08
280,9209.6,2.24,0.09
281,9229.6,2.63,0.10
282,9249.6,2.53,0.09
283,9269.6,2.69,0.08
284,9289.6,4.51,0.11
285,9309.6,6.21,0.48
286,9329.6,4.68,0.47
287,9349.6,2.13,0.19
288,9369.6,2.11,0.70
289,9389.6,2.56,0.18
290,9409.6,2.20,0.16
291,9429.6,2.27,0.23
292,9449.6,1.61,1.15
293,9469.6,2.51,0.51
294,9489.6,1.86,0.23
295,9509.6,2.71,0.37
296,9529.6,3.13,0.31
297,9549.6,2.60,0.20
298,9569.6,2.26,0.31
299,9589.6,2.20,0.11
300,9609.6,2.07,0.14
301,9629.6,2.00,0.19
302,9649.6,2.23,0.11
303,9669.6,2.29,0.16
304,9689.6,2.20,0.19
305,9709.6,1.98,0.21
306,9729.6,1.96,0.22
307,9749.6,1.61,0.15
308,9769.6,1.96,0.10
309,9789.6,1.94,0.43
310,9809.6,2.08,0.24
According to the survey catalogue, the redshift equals 0.42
